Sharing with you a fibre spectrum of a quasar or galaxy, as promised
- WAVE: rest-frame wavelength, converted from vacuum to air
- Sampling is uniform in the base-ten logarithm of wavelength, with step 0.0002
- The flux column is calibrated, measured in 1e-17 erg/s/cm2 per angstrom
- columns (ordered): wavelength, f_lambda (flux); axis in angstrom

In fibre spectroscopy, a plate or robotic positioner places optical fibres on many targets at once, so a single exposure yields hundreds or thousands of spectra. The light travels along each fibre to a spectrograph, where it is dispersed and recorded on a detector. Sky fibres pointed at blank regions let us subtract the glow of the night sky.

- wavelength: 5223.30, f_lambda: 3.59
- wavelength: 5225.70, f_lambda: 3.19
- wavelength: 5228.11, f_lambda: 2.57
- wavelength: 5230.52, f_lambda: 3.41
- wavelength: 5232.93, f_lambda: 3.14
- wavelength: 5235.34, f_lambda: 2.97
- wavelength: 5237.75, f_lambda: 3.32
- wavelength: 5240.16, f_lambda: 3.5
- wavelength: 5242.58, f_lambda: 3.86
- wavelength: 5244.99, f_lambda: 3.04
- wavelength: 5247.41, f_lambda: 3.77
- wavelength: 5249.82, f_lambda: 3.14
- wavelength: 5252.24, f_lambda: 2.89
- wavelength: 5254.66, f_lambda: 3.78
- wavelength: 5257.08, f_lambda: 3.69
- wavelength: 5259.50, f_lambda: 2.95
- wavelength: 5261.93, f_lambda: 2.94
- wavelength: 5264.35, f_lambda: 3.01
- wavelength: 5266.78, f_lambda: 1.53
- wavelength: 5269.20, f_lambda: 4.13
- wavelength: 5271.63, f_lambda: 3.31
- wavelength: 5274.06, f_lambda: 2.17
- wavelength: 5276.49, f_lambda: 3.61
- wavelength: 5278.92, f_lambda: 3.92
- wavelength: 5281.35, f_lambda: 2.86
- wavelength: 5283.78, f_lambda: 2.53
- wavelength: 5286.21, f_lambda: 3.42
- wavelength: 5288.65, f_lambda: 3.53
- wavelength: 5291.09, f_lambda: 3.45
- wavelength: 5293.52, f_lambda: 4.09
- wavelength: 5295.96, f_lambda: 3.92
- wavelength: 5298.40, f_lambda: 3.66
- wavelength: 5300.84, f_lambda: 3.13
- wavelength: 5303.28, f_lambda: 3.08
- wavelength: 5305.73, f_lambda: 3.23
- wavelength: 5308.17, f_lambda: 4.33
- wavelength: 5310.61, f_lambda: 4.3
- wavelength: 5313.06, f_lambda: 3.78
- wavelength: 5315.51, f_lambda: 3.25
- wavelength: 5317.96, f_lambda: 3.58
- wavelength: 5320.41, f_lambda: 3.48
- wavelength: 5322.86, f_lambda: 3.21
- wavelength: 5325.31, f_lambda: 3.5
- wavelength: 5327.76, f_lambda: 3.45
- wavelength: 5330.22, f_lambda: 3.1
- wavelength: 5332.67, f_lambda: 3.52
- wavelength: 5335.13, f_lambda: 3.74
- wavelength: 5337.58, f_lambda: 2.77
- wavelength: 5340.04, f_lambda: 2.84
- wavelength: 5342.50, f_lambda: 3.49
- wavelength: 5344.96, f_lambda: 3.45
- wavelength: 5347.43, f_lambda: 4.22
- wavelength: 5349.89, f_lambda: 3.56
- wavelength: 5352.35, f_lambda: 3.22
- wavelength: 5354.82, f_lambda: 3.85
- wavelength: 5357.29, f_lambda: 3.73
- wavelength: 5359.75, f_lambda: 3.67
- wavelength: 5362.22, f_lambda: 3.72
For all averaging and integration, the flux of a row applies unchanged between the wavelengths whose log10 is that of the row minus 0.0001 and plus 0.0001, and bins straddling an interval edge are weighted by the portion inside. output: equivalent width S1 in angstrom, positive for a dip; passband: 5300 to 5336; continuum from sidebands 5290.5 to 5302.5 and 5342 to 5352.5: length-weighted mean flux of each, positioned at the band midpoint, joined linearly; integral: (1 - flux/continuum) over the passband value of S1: 1.2 angstrom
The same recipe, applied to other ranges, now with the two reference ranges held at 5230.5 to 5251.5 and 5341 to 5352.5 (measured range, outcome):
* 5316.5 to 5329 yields 0.37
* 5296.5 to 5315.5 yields -0.69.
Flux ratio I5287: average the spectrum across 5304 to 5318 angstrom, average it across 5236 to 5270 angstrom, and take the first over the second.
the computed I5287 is 1.15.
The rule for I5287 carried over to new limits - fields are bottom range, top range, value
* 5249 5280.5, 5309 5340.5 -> 1.09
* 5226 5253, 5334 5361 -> 1.08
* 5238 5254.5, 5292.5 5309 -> 1.07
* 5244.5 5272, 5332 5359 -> 1.10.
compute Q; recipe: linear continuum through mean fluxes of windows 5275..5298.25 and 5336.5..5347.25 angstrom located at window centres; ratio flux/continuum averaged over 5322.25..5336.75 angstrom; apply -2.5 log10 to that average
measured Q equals -0.04 mag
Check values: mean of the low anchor 3.47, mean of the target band 3.41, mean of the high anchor 3.25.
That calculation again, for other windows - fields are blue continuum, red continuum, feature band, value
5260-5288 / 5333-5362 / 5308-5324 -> -0.111 mag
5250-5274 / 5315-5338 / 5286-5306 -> -0.088 mag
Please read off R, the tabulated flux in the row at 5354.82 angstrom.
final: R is 3.85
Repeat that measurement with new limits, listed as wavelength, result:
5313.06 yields 3.78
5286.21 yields 3.42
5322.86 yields 3.21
